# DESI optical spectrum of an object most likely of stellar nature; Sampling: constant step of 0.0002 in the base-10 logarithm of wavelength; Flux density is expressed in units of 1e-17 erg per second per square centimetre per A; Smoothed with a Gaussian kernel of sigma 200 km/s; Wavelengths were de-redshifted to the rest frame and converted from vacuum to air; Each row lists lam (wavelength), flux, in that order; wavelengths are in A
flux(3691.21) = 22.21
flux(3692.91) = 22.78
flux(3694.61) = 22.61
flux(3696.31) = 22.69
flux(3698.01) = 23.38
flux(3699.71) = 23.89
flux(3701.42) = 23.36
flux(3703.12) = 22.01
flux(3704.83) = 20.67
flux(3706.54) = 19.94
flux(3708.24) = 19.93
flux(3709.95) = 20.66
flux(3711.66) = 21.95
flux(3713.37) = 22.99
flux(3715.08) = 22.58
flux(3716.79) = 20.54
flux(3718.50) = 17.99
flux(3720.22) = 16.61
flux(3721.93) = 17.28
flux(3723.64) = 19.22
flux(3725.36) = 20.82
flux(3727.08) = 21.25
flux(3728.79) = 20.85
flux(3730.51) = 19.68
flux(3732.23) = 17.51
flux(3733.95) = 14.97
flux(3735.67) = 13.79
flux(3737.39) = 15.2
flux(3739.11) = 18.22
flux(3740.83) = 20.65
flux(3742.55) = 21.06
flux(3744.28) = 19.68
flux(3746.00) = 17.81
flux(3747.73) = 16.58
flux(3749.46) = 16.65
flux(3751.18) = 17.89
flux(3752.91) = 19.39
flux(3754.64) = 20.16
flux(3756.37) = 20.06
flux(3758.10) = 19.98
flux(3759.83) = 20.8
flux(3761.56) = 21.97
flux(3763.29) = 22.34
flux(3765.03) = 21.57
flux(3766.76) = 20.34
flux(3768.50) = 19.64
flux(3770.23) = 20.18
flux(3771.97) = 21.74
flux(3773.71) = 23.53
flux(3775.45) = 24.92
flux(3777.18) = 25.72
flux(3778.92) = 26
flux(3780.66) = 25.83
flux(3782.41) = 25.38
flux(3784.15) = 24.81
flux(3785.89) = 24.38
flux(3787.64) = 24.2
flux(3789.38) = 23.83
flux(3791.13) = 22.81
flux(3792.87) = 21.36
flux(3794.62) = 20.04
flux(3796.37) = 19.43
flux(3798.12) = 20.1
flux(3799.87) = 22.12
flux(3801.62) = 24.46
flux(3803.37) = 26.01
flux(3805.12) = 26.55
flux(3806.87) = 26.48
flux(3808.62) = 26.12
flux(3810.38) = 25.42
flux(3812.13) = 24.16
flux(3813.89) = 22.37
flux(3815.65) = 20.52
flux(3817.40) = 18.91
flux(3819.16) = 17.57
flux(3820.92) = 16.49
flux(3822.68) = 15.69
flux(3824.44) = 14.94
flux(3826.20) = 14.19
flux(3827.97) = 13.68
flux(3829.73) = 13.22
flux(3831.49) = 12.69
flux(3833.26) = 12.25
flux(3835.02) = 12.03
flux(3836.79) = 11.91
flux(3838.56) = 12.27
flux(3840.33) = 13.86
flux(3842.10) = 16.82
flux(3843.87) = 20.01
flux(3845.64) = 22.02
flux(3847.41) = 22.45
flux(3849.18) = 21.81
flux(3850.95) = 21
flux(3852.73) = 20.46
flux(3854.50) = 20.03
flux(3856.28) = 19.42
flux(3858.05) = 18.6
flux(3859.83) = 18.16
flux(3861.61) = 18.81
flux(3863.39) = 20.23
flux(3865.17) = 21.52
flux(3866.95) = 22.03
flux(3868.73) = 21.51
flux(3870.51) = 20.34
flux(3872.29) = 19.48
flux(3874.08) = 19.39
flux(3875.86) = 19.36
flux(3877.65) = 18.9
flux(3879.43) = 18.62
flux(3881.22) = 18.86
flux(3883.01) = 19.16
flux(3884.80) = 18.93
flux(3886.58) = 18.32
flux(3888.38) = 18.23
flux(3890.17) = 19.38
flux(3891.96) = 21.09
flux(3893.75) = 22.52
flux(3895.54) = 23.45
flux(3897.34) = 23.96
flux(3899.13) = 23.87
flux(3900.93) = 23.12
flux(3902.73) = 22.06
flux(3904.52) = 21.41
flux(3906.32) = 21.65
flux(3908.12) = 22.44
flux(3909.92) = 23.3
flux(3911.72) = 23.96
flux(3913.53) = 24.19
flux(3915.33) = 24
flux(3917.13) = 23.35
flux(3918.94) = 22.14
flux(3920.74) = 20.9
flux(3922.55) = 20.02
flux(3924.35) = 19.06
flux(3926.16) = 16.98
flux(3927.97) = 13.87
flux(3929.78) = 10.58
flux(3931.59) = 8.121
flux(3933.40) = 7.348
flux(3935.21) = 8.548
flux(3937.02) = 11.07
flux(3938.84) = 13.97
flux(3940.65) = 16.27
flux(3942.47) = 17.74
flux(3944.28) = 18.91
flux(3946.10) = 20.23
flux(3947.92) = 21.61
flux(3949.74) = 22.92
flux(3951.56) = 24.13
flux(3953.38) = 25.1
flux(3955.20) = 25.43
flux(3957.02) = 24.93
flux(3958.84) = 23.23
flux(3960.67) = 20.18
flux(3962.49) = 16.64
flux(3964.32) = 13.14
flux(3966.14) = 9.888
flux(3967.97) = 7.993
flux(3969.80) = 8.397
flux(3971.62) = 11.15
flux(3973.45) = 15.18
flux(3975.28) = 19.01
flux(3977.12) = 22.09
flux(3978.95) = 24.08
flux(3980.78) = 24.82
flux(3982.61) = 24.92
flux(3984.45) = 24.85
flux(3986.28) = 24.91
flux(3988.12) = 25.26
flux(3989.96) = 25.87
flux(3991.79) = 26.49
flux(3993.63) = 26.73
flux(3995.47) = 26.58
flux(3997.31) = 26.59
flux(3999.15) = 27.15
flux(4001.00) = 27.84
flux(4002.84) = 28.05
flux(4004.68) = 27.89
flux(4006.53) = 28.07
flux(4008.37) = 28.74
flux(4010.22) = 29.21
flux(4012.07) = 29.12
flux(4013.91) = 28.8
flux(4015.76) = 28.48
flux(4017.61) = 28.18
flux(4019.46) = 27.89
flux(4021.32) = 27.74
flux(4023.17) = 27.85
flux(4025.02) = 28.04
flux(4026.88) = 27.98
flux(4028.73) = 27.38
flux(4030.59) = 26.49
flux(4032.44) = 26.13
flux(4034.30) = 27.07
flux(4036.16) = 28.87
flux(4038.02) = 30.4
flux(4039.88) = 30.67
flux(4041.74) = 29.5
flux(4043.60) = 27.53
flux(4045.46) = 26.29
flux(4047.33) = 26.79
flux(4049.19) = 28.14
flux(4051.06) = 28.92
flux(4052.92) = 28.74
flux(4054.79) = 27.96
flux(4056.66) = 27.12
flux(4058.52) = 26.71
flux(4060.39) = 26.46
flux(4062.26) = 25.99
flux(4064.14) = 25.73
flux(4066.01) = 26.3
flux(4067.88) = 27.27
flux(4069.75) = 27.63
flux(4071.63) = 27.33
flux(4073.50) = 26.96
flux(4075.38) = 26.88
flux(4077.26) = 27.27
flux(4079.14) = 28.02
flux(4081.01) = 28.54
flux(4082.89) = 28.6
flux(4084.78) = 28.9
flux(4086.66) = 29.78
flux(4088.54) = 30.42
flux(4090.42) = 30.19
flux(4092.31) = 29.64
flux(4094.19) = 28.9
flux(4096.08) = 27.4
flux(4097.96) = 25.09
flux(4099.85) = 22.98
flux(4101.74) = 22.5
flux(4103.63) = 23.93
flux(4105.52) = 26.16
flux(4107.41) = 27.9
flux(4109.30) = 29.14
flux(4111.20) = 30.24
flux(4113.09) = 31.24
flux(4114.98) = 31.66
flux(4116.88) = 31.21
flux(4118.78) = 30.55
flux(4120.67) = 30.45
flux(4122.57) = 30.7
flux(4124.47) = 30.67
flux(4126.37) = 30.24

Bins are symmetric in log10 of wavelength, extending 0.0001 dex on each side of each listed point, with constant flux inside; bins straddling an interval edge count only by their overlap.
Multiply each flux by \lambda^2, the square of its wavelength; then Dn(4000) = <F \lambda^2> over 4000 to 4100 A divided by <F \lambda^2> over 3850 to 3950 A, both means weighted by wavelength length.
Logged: 1.6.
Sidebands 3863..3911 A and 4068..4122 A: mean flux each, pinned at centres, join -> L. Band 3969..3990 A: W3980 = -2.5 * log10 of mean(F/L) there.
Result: 0.17 mag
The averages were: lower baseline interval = 20.9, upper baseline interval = 28.2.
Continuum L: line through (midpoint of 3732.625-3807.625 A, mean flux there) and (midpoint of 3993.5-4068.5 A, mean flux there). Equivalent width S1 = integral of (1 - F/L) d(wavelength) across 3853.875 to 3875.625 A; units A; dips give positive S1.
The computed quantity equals 3.4 A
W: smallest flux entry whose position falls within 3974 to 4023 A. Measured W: 19.01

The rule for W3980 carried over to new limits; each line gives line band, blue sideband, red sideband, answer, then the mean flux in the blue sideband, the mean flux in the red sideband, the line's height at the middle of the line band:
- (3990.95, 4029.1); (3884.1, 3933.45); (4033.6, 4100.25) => -0.11 mag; 20.2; 27.8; 25.1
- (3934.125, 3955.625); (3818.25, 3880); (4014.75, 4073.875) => 0.22 mag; 17.8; 27.6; 22.6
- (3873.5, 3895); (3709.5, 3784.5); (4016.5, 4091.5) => 0.21 mag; 20.4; 27.9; 23.7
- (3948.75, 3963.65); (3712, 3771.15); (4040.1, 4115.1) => 0.09 mag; 19.3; 27.7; 24.6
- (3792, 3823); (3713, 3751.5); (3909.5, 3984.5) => -0.19 mag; 18.6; 18.3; 18.5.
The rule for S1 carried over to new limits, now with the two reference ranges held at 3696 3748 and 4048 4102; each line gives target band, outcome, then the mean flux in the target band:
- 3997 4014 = -1.42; 28.2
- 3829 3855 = 6.51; 16.8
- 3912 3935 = 6.40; 17.4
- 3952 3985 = 8.17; 19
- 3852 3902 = 6.28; 20.3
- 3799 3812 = -2.18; 25.3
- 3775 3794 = -2.92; 24.4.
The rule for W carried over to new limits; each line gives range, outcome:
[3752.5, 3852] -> 11.91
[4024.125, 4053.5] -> 26.13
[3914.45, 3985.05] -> 7.348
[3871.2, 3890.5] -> 18.23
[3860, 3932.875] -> 8.121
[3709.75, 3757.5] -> 13.79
